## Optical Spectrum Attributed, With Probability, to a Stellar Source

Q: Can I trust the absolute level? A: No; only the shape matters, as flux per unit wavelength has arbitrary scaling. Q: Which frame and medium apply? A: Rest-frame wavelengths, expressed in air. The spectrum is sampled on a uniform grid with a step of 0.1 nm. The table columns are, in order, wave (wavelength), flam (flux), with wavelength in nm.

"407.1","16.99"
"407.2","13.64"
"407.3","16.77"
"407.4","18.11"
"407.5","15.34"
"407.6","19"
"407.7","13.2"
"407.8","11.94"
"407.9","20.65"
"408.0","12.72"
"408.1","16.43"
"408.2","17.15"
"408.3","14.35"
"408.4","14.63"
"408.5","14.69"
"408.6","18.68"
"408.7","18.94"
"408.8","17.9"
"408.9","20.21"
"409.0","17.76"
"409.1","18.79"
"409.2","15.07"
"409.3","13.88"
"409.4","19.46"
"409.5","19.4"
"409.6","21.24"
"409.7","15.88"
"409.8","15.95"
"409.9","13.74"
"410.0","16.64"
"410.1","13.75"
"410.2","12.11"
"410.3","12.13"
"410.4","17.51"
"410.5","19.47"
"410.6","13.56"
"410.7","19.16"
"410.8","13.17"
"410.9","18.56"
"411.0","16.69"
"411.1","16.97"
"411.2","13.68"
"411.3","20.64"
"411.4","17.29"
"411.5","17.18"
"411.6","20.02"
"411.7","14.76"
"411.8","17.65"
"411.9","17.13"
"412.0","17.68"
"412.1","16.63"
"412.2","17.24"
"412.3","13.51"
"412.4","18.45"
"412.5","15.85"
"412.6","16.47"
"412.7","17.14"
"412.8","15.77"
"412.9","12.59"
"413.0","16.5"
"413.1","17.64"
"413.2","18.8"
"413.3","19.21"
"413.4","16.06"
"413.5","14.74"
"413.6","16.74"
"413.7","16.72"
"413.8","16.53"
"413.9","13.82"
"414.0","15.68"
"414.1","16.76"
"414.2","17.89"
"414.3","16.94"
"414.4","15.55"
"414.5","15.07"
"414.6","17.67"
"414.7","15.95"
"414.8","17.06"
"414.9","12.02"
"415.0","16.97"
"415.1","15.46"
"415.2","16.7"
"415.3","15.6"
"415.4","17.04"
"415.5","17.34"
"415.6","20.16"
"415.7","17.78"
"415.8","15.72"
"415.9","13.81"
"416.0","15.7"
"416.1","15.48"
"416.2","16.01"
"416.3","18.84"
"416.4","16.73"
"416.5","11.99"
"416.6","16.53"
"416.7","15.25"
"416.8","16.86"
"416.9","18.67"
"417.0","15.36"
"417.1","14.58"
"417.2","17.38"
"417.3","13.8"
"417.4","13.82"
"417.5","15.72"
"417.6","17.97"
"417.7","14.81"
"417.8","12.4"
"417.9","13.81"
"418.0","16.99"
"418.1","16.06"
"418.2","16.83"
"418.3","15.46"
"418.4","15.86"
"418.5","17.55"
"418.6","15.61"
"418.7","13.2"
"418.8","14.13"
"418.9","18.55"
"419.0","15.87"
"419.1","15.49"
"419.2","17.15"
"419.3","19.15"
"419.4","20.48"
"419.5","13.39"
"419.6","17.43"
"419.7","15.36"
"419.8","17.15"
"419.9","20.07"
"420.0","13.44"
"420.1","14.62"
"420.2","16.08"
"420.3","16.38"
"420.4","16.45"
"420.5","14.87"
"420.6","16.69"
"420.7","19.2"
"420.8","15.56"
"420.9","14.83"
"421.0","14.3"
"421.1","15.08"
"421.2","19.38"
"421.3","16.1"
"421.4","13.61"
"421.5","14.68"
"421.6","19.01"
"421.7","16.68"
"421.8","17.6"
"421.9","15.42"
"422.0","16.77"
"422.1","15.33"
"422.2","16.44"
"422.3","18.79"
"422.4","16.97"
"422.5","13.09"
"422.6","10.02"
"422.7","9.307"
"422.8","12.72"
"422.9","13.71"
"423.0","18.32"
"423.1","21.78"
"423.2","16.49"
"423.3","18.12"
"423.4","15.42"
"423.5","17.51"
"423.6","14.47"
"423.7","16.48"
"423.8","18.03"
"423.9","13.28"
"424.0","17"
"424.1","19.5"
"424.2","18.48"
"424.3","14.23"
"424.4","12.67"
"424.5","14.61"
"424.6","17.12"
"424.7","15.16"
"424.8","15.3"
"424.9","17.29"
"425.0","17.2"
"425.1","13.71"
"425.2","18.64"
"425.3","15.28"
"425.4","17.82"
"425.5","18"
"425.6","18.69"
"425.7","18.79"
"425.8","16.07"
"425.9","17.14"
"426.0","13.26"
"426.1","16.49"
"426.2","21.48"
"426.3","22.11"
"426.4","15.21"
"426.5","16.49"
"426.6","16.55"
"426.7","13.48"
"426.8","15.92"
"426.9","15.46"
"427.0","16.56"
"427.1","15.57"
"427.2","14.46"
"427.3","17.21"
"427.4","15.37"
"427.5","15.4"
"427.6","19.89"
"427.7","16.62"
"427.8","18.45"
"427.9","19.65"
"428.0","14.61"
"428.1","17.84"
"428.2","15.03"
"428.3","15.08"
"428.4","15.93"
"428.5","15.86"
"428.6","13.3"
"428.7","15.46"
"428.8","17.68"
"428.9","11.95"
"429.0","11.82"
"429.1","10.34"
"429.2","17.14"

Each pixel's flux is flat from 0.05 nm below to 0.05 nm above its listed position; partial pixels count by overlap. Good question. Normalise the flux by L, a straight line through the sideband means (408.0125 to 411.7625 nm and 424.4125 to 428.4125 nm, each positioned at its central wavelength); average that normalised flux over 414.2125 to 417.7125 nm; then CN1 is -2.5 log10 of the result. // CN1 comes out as 0.035 mag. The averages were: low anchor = 16.7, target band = 16.1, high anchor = 16.6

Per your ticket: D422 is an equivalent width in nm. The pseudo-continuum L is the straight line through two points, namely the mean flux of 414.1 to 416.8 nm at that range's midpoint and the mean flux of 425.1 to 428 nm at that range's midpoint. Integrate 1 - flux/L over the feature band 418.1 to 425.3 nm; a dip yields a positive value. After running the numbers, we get 0.22 nm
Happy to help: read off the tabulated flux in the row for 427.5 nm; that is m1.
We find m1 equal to 15.4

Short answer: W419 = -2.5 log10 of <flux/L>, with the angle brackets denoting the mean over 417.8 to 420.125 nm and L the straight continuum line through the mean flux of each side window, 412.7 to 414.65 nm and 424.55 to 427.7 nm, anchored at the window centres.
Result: 0.02 mag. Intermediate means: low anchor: 16.4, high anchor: 16.7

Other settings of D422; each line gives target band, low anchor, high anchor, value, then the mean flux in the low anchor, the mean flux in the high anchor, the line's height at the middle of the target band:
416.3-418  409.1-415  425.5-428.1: 0.11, 16.4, 16.9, 16.6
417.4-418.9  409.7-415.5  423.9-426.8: 0.09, 16.3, 16.6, 16.4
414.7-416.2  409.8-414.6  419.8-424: 0.00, 16.3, 16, 16.2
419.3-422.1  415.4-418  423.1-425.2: -0.04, 15.9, 16.3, 16.1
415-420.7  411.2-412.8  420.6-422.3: 0.16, 17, 16.3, 16.6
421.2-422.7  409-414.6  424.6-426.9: 0.10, 16.5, 16.8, 16.7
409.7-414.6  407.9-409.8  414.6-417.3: 0.10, 17.1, 16.2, 16.7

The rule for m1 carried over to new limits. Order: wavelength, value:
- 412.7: 17.14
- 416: 15.7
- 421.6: 19.01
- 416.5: 11.99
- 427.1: 15.57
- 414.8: 17.06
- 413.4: 16.06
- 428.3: 15.08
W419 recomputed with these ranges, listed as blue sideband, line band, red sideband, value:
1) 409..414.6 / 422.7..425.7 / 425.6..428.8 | 0.01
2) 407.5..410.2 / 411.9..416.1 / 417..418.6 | -0.03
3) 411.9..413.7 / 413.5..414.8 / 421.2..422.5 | 0.02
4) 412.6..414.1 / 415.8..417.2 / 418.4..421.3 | 0.03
